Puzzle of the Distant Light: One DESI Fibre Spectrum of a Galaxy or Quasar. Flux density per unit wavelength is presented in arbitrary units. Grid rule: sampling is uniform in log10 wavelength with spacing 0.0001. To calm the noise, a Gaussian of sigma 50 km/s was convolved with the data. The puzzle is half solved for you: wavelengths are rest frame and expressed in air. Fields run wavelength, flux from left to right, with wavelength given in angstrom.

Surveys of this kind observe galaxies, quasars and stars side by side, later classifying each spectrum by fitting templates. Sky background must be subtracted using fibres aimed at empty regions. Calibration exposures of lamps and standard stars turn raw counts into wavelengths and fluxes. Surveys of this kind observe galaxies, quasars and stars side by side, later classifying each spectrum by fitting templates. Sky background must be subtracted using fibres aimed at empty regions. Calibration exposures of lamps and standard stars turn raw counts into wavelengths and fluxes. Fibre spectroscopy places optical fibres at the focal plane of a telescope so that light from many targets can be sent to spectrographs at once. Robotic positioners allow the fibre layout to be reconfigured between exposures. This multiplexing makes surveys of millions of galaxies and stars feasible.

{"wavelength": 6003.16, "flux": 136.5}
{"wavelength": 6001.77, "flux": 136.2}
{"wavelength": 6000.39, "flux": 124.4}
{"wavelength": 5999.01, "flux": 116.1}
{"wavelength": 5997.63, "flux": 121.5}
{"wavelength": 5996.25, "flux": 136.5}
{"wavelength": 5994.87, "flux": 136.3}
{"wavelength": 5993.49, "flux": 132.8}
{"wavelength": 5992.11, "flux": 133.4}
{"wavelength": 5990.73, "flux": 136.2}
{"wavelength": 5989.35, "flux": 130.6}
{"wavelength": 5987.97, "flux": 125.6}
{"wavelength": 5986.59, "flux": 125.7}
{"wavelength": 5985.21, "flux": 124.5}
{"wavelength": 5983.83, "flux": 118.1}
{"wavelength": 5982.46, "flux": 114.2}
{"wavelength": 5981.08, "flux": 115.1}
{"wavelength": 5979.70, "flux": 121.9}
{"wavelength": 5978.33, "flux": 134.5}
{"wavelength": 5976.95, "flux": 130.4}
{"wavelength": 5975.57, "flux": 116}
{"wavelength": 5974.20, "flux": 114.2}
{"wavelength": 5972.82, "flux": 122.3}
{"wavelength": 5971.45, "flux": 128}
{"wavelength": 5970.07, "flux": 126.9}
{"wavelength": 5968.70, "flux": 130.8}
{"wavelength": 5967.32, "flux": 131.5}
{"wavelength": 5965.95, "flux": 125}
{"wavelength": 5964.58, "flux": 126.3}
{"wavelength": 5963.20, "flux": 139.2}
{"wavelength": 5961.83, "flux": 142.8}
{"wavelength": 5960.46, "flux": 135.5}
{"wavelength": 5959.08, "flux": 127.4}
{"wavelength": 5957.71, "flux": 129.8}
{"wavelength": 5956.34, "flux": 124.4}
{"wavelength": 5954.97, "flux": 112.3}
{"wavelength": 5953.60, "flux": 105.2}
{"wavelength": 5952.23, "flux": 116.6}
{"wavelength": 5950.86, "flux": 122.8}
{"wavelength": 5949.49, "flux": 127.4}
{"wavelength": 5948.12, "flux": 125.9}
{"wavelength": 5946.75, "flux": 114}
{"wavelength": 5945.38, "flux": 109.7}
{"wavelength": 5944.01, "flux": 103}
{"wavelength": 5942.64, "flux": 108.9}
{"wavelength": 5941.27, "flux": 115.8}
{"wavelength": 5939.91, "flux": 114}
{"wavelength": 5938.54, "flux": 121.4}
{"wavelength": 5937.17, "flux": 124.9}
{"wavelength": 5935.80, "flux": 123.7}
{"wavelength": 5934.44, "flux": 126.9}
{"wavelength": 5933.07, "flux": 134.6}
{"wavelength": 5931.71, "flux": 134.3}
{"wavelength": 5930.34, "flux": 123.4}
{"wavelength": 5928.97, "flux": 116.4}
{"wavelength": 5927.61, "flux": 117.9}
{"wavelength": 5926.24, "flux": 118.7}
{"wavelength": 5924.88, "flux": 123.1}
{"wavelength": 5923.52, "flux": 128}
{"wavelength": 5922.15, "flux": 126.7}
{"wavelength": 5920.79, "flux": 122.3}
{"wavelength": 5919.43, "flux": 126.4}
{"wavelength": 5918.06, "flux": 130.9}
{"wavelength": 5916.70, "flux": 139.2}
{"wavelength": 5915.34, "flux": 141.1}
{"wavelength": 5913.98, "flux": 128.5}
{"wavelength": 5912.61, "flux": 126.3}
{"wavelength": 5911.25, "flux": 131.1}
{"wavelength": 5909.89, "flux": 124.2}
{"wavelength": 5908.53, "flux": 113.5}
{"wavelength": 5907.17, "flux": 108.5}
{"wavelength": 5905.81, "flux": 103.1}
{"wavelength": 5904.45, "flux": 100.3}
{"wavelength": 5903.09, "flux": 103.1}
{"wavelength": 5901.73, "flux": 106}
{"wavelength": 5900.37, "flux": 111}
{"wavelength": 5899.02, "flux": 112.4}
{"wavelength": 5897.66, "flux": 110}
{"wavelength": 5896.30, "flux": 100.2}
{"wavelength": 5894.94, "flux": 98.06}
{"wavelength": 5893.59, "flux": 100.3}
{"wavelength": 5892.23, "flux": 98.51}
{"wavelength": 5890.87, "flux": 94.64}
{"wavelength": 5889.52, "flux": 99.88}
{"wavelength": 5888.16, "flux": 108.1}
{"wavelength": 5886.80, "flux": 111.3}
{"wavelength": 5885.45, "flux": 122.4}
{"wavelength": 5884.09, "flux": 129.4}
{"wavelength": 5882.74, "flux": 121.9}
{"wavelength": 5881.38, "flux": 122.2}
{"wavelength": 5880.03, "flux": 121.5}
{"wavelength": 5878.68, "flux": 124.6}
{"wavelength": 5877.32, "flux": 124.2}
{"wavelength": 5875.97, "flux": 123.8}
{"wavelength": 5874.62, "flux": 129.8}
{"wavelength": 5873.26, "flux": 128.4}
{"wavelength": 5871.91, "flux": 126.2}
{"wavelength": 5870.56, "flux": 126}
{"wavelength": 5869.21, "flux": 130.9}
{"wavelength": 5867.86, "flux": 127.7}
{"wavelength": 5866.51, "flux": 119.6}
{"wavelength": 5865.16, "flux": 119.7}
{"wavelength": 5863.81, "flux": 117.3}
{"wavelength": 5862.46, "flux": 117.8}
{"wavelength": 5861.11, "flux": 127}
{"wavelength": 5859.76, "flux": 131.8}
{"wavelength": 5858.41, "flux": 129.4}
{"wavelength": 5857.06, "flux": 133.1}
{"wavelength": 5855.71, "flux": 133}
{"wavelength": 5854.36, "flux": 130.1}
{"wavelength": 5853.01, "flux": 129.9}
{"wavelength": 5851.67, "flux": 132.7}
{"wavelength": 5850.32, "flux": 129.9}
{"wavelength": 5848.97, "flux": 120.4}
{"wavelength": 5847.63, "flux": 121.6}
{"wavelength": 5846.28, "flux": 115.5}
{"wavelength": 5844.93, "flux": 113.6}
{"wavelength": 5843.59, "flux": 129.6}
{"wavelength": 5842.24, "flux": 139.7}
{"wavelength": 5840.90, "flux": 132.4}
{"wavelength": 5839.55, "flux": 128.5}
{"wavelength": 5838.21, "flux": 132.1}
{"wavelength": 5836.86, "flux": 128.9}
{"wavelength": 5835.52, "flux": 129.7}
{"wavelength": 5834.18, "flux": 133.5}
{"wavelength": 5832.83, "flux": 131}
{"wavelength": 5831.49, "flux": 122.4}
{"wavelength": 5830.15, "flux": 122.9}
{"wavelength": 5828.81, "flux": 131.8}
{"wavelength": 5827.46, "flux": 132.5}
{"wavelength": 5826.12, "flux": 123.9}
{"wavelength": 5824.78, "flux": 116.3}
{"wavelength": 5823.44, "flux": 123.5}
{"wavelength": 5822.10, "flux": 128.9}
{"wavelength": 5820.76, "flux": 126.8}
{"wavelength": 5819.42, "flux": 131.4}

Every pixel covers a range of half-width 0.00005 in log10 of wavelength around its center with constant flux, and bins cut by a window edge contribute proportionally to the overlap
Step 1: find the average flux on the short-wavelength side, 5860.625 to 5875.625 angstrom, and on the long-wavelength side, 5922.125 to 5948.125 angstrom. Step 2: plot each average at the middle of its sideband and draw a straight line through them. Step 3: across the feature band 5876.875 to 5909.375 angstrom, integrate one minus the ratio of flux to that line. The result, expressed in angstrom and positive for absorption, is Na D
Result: 3.4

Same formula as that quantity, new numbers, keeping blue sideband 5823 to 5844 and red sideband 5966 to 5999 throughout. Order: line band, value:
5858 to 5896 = 2.7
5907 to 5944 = 0.9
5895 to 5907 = 2.1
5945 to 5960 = 0.8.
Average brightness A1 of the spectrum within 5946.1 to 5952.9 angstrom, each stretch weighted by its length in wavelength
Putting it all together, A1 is 121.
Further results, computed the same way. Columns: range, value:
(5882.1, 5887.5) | 121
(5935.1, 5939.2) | 123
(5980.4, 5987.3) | 120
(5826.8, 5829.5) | 132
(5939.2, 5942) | 115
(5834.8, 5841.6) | 131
